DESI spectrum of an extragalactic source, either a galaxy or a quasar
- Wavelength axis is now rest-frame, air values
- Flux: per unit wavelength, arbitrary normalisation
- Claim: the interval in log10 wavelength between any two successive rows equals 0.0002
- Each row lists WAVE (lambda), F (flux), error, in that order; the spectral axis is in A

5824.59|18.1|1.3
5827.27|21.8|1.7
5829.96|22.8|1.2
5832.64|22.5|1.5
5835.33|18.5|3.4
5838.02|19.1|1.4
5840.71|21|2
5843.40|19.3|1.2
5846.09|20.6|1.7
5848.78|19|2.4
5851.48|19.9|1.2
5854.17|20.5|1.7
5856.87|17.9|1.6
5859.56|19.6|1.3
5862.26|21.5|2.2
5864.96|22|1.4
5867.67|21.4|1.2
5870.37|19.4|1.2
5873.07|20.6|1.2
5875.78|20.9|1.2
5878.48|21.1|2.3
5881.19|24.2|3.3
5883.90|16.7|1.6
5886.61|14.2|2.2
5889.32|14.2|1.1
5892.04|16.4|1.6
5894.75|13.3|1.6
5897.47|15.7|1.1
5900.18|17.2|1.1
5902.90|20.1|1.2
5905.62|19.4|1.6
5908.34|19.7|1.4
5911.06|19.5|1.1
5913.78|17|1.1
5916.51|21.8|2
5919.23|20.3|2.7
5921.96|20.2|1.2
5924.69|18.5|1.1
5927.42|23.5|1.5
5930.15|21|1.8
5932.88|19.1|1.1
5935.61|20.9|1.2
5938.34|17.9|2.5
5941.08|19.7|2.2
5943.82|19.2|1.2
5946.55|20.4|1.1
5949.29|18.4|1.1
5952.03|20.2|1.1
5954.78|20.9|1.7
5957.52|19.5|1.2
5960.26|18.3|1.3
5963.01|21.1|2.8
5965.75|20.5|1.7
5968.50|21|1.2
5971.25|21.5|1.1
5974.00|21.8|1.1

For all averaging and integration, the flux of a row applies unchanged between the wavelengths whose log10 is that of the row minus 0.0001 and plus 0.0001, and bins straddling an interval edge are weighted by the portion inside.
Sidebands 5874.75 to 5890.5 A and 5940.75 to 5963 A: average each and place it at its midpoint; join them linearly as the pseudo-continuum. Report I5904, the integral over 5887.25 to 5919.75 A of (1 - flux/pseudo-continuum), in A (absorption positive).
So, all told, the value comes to 2.0 A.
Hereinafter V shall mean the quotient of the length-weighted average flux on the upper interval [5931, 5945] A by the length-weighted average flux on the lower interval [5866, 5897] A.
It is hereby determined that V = 1.06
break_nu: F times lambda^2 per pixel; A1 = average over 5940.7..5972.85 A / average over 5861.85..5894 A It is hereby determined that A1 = 1.07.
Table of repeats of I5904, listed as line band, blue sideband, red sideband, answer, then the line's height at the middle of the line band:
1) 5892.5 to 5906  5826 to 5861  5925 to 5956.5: 2.1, 20.1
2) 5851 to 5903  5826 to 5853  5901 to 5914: 2.7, 19.8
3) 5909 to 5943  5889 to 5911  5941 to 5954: -2.5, 18.6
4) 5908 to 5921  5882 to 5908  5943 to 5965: -1.5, 17.7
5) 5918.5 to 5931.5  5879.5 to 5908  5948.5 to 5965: -1.5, 18.5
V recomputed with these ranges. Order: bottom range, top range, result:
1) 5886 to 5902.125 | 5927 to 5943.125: 1.31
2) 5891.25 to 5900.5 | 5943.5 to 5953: 1.27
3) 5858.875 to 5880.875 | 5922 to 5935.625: 0.98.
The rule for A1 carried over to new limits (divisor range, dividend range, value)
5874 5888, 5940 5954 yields 1.03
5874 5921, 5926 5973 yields 1.12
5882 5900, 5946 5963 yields 1.30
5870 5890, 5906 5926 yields 1.04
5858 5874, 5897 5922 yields 0.94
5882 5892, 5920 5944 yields 1.30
